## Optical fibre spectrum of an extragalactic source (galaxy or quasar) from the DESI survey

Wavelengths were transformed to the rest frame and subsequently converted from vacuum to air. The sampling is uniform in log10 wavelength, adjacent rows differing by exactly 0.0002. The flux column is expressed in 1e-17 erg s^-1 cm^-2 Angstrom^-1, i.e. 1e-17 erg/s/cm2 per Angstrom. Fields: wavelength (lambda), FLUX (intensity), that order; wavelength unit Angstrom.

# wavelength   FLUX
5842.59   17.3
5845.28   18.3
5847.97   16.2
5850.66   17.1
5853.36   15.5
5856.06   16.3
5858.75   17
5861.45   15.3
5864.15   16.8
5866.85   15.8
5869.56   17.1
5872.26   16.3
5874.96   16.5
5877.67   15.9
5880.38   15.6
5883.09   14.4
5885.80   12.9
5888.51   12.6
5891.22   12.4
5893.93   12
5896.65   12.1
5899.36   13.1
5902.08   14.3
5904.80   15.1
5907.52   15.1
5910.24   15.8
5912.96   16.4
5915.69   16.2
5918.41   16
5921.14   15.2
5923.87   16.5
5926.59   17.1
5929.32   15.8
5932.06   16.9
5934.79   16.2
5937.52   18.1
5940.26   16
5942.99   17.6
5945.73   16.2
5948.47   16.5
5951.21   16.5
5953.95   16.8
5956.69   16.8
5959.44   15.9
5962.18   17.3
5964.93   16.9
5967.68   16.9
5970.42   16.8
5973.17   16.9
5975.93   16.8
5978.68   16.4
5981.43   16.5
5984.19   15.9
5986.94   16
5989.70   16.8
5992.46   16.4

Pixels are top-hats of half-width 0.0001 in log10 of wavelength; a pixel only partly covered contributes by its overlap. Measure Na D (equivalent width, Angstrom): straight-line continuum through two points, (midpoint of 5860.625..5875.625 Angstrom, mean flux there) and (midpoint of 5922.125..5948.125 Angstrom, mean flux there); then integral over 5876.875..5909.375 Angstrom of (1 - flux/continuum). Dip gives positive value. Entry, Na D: 5.3 Angstrom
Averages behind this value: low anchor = 16.3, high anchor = 16.7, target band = 13.8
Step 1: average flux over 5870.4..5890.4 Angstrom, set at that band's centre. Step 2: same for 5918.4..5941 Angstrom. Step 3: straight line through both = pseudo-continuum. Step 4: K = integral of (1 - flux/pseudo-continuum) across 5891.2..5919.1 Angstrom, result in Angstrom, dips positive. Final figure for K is 2.2 Angstrom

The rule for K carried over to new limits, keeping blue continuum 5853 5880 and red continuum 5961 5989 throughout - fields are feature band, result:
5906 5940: 0.4 Angstrom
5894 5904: 2.0 Angstrom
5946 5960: 0.0 Angstrom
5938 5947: -0.1 Angstrom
